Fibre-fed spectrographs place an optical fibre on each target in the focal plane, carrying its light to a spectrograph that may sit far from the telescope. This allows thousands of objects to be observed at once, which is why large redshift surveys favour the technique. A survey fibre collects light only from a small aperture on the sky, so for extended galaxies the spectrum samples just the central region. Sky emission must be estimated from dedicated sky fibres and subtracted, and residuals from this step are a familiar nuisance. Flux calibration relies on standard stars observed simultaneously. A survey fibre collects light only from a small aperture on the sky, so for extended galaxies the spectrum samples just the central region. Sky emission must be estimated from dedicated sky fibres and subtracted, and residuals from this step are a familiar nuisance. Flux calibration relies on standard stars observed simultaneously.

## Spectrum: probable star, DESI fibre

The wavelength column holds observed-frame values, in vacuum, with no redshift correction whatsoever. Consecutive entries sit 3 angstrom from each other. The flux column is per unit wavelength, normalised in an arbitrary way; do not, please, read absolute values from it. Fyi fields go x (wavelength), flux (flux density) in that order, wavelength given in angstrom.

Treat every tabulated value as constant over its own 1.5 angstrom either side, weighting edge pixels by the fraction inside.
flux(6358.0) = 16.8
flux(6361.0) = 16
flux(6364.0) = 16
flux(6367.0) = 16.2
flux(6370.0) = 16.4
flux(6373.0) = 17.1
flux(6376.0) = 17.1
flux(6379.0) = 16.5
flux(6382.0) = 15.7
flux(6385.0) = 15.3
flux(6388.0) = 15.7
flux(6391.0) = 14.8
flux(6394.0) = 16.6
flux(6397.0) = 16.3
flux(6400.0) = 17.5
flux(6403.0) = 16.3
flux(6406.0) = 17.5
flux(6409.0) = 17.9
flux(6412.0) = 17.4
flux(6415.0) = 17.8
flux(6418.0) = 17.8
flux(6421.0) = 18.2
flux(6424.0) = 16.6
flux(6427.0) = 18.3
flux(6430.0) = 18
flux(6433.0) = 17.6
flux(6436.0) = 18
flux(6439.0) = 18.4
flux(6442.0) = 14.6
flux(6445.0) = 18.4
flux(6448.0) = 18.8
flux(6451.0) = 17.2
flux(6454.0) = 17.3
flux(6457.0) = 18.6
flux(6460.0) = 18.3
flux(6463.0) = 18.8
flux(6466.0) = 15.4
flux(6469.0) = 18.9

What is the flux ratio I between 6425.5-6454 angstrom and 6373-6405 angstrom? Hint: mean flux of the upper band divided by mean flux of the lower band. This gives 1.1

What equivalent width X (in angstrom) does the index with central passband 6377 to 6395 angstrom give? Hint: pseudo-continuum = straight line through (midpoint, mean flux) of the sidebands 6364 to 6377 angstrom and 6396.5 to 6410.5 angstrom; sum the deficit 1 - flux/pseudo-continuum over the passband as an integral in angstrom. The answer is 1.2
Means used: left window 16.6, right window 17.2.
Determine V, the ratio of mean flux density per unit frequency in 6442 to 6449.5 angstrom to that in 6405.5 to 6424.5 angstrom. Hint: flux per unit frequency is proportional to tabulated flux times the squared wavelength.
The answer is 1.02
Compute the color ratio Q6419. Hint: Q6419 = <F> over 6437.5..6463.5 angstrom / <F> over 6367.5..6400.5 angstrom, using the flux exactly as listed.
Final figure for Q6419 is 1.10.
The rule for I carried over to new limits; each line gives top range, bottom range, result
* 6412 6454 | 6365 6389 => 1.09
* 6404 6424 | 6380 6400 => 1.11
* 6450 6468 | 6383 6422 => 1.05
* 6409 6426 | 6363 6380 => 1.06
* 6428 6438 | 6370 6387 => 1.10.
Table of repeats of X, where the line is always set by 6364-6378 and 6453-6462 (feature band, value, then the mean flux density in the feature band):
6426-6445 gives 0.2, 17.5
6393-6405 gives 0.3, 16.7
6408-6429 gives -0.3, 17.7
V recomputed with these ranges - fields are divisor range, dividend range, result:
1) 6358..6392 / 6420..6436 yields 1.12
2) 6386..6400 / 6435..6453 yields 1.11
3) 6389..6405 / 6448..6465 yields 1.13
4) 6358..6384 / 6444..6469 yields 1.12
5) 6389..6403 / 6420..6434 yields 1.10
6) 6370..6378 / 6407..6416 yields 1.06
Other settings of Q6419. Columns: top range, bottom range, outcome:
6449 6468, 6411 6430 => 1.00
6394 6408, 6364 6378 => 1.02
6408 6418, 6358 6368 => 1.09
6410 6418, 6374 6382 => 1.06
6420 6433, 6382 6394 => 1.15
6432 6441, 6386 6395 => 1.14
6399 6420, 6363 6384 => 1.06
